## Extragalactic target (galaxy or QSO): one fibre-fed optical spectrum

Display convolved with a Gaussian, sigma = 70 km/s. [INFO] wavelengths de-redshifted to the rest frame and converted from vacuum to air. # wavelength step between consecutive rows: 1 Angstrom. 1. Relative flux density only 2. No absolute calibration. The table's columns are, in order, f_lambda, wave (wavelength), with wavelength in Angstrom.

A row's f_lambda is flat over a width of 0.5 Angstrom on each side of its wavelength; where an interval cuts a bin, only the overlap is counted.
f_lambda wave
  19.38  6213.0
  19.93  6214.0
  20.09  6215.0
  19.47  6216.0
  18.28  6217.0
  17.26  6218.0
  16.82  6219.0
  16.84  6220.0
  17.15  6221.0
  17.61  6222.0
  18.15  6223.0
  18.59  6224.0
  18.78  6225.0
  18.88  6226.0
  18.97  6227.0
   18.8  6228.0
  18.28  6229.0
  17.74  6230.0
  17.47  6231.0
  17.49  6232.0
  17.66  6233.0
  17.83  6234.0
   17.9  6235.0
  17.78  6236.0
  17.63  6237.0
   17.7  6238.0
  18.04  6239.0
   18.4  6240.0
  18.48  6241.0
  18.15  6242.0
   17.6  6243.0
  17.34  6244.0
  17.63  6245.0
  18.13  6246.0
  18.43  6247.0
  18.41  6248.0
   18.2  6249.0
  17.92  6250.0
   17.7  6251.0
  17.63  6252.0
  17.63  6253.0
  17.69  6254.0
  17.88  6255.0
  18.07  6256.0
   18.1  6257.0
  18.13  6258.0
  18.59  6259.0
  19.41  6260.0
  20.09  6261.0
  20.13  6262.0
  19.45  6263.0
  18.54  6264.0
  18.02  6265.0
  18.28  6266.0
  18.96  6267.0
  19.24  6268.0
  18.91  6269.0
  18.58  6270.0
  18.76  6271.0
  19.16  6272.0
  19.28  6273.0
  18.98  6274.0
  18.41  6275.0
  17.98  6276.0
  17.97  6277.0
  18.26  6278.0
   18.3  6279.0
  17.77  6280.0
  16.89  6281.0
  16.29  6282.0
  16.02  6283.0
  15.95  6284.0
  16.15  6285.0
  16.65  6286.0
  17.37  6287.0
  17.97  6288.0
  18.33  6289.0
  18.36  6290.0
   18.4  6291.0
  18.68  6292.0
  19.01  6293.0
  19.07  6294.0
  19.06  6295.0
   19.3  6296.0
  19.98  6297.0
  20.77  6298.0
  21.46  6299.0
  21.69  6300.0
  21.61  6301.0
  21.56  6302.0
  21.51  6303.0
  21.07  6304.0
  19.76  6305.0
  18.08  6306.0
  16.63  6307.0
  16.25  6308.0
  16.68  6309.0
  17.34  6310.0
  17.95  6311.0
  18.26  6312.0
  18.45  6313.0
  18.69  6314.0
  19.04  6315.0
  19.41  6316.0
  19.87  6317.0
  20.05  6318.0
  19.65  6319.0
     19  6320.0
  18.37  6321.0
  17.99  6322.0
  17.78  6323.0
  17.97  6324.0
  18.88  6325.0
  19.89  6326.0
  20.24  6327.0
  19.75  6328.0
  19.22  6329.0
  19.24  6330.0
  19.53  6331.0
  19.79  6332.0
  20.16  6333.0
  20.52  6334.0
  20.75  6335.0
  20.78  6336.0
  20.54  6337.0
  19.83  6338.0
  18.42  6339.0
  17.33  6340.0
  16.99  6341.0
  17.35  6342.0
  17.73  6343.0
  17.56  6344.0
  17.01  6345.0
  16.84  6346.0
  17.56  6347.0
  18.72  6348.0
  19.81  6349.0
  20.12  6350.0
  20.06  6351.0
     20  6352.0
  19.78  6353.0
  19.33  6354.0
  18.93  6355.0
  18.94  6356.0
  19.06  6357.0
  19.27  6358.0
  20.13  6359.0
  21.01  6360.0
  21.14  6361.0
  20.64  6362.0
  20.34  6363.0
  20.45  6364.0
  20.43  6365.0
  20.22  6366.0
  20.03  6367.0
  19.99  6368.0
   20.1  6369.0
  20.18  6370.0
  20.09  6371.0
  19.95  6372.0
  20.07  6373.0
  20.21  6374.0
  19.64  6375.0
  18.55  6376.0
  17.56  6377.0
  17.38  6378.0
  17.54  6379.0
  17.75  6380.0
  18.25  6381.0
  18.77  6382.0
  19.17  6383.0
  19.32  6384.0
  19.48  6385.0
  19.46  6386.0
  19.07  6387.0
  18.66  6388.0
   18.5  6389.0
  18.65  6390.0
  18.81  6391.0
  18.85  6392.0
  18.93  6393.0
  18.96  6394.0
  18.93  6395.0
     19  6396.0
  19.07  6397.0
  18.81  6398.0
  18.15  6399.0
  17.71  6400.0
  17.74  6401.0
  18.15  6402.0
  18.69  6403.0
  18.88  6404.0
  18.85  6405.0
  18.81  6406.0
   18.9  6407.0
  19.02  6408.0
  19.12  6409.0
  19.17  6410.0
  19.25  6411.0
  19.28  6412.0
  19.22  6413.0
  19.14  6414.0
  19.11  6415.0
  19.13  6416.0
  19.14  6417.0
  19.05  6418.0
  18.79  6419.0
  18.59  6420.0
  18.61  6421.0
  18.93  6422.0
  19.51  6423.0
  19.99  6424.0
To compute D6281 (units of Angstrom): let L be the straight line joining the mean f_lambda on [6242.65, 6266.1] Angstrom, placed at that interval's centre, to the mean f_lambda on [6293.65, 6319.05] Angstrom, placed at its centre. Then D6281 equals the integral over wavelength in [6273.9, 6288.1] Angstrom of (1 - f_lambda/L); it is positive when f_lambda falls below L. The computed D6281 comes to 1.13 Angstrom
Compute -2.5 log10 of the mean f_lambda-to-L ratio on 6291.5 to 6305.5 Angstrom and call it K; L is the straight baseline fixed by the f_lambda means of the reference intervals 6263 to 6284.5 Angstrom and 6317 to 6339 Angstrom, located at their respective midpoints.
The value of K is -0.09 mag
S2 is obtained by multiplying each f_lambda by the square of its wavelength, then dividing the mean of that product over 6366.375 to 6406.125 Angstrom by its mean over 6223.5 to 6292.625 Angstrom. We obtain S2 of 1.1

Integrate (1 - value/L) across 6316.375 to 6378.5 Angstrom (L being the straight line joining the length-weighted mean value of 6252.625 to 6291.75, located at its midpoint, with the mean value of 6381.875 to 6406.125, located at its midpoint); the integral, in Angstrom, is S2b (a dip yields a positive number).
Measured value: -2.6 Angstrom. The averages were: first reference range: 18.2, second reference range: 18.8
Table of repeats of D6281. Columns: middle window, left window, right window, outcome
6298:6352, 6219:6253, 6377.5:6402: -2.24 Angstrom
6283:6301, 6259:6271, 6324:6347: 0.26 Angstrom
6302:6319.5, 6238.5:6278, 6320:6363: 0.06 Angstrom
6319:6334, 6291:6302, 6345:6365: 0.45 Angstrom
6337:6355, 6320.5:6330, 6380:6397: 0.33 Angstrom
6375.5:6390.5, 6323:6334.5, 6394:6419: 0.39 Angstrom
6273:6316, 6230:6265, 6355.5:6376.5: 0.80 Angstrom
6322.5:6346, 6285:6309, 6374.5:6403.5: -0.06 Angstrom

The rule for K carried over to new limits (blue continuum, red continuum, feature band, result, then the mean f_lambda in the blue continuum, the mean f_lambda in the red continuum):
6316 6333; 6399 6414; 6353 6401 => -0.018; 19.2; 18.8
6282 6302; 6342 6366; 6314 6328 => -0.005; 18.7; 19.3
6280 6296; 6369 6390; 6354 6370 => -0.072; 17.7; 19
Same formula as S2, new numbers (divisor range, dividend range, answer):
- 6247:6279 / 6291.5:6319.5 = 1.06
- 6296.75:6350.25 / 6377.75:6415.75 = 1.01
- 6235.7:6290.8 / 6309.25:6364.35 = 1.08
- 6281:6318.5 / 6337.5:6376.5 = 1.05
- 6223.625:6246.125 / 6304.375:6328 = 1.06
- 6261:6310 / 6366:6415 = 1.05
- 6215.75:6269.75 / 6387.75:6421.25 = 1.09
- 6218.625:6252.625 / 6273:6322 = 1.06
